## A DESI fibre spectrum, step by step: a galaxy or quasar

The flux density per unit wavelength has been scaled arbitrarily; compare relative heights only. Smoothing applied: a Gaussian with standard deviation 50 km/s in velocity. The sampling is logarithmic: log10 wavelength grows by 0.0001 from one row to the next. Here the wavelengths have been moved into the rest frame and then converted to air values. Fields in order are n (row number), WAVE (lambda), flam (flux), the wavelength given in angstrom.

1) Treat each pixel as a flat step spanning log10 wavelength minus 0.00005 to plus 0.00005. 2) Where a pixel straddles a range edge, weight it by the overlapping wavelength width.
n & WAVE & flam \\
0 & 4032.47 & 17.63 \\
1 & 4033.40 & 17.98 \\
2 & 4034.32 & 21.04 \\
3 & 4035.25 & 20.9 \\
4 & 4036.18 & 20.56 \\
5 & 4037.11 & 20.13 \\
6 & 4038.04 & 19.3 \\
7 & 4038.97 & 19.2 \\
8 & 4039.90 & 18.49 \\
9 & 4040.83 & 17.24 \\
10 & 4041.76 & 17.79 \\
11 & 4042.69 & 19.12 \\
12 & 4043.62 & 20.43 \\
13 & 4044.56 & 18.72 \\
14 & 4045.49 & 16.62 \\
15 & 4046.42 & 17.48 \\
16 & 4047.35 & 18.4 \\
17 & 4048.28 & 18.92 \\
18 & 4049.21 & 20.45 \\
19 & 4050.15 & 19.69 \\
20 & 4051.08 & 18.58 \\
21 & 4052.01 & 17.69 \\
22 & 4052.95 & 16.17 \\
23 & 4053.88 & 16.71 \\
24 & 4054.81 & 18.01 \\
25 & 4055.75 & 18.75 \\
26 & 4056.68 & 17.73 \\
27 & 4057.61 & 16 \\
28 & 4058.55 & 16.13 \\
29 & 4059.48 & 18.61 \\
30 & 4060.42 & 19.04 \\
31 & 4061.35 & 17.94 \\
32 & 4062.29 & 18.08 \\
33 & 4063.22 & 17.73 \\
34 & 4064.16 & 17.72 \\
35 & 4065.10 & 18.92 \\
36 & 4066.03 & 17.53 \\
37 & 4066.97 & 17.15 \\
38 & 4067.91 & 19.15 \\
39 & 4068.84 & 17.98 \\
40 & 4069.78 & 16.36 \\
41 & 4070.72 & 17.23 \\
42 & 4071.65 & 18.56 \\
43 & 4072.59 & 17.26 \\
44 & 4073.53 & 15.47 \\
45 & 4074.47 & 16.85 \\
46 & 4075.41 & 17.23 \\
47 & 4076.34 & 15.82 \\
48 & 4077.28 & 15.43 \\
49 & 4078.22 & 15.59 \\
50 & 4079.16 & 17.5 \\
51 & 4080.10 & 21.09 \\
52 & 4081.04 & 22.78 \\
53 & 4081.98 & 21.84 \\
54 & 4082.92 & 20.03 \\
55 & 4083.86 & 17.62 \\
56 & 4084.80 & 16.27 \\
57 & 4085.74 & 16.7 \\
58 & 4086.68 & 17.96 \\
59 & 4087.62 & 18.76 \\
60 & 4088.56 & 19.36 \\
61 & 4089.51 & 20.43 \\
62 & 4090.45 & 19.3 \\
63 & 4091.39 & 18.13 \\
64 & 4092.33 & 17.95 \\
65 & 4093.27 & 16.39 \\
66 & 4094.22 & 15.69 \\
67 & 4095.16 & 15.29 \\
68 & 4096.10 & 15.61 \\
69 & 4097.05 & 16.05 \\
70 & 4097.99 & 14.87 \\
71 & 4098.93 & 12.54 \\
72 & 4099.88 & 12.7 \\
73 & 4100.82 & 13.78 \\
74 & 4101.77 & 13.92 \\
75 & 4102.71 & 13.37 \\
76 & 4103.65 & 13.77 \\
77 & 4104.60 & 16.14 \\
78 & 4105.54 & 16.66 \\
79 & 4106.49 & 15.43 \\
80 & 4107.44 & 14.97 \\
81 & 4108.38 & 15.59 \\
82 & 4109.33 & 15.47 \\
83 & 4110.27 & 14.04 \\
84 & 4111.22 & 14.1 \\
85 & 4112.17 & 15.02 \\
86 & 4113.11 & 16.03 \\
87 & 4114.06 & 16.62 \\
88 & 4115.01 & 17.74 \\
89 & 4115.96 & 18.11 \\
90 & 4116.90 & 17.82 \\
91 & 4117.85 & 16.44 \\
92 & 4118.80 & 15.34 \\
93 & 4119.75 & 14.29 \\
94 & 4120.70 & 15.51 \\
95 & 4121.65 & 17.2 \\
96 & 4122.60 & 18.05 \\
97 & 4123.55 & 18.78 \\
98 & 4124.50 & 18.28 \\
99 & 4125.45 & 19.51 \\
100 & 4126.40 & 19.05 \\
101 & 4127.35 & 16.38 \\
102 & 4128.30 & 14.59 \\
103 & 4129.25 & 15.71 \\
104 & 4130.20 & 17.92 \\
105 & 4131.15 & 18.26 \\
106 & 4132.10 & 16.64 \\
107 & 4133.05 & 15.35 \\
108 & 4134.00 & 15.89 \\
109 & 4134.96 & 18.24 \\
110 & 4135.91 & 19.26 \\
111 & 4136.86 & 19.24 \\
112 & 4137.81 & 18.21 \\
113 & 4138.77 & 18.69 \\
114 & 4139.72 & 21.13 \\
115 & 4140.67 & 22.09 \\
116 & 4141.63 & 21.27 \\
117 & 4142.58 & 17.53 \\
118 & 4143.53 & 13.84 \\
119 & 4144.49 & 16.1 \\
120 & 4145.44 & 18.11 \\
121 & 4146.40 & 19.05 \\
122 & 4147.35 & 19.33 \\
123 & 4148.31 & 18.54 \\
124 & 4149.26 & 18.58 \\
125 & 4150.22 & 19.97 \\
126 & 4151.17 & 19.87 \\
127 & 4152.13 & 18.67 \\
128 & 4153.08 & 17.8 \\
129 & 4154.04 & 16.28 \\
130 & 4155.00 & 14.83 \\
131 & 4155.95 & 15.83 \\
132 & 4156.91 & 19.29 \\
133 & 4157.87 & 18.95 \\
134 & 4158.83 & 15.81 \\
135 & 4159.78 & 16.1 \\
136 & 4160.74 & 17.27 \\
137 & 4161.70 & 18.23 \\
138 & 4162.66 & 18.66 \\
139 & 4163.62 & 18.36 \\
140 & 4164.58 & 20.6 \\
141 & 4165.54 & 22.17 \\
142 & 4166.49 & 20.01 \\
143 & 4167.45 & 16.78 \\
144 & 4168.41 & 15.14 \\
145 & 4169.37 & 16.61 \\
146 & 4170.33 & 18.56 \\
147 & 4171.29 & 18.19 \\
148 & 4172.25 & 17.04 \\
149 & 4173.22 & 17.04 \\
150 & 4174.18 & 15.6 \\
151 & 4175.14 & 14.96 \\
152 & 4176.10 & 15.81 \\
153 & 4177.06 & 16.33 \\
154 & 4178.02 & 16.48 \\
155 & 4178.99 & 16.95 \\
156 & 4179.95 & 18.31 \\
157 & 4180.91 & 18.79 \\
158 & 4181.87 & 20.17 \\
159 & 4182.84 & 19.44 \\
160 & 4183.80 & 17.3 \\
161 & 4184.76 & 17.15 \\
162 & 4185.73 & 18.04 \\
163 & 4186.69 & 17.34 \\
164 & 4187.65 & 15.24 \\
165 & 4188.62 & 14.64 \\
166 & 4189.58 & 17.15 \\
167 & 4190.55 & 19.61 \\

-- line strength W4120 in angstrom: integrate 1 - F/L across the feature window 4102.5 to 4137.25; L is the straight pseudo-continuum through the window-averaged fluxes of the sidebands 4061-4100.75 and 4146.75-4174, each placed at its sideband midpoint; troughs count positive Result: 2.3 angstrom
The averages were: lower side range 17.4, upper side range 18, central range 16.5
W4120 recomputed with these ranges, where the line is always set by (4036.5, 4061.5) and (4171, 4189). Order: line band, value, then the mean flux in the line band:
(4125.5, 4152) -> -1.0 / 18.1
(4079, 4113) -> 2.5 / 16.6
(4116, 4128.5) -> 0.4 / 17.1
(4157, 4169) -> -0.7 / 18.2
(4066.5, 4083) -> 0.1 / 17.9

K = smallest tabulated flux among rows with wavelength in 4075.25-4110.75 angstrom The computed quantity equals 12.54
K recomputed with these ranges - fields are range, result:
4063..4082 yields 15.43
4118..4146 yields 13.84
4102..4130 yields 13.37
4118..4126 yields 14.29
